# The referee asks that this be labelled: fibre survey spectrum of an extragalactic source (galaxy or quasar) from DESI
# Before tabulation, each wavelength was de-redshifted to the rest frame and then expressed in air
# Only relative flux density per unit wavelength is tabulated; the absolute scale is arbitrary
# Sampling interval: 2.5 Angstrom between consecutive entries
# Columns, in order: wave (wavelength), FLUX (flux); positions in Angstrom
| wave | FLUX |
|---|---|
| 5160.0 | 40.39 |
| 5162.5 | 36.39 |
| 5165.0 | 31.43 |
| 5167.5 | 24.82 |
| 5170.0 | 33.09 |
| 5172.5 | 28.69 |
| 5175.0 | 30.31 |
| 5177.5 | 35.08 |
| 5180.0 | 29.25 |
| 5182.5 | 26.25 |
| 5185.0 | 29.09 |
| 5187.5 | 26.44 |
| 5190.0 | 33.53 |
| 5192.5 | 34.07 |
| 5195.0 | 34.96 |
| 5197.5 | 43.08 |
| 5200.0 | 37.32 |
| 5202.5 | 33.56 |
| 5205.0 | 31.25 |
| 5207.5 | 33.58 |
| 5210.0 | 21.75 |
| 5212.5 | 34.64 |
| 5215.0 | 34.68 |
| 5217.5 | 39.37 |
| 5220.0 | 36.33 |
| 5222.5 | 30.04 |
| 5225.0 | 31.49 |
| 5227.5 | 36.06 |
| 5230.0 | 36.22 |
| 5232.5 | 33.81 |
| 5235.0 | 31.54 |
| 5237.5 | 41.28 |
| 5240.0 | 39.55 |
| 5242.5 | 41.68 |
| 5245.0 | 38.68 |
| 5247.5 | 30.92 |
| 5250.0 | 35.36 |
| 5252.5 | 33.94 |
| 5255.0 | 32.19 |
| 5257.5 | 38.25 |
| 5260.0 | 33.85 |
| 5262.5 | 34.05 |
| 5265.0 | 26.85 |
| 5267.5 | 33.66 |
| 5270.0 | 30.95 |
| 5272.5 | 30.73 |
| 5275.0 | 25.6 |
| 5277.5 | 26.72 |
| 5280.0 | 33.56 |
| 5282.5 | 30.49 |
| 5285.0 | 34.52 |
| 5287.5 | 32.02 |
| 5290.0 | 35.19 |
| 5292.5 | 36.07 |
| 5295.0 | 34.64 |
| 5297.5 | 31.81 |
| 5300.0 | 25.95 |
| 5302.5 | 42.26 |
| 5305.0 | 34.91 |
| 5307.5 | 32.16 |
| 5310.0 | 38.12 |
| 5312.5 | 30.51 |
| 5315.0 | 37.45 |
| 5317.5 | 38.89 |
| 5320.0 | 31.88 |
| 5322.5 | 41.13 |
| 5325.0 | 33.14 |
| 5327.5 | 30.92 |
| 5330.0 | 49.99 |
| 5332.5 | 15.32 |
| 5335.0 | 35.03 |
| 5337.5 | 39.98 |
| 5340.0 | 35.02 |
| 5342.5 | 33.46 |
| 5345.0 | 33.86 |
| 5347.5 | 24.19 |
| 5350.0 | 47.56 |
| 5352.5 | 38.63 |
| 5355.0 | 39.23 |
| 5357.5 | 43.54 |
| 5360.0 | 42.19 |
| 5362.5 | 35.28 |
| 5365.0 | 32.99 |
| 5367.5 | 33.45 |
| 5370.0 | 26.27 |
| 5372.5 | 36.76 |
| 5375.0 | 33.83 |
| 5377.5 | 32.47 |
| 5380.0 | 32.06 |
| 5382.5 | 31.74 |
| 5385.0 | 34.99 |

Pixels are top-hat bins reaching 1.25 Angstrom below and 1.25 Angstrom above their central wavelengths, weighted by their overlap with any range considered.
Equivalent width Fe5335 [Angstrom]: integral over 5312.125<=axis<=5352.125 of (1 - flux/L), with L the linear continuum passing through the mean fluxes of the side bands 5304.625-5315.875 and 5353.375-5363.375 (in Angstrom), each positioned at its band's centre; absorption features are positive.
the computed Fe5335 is 2.1 Angstrom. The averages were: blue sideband 34.5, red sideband 40.2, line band 35.1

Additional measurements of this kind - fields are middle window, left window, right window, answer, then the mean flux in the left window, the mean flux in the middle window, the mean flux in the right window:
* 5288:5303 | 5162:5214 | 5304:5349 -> -0.04 Angstrom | 31.8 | 33.8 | 34.3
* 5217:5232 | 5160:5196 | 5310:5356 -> -0.99 Angstrom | 31.3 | 34.6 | 35.4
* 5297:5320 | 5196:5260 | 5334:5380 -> 0.53 Angstrom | 35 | 34.6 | 35.7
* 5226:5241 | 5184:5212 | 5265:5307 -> -1.73 Angstrom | 32.7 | 36.3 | 32.3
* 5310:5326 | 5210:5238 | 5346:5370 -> 0.15 Angstrom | 34.3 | 35.7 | 36.8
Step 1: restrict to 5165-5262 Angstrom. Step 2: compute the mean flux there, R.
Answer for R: 33.6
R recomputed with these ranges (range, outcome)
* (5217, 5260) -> 35.6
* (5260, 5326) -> 33.2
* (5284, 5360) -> 35.4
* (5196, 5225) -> 34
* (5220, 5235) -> 33.6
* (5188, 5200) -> 35.9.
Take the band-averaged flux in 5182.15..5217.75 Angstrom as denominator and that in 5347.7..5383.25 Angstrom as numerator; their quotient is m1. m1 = 1.1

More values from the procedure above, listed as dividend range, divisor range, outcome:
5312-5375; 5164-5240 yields 1.08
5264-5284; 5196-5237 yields 0.88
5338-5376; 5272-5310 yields 1.10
